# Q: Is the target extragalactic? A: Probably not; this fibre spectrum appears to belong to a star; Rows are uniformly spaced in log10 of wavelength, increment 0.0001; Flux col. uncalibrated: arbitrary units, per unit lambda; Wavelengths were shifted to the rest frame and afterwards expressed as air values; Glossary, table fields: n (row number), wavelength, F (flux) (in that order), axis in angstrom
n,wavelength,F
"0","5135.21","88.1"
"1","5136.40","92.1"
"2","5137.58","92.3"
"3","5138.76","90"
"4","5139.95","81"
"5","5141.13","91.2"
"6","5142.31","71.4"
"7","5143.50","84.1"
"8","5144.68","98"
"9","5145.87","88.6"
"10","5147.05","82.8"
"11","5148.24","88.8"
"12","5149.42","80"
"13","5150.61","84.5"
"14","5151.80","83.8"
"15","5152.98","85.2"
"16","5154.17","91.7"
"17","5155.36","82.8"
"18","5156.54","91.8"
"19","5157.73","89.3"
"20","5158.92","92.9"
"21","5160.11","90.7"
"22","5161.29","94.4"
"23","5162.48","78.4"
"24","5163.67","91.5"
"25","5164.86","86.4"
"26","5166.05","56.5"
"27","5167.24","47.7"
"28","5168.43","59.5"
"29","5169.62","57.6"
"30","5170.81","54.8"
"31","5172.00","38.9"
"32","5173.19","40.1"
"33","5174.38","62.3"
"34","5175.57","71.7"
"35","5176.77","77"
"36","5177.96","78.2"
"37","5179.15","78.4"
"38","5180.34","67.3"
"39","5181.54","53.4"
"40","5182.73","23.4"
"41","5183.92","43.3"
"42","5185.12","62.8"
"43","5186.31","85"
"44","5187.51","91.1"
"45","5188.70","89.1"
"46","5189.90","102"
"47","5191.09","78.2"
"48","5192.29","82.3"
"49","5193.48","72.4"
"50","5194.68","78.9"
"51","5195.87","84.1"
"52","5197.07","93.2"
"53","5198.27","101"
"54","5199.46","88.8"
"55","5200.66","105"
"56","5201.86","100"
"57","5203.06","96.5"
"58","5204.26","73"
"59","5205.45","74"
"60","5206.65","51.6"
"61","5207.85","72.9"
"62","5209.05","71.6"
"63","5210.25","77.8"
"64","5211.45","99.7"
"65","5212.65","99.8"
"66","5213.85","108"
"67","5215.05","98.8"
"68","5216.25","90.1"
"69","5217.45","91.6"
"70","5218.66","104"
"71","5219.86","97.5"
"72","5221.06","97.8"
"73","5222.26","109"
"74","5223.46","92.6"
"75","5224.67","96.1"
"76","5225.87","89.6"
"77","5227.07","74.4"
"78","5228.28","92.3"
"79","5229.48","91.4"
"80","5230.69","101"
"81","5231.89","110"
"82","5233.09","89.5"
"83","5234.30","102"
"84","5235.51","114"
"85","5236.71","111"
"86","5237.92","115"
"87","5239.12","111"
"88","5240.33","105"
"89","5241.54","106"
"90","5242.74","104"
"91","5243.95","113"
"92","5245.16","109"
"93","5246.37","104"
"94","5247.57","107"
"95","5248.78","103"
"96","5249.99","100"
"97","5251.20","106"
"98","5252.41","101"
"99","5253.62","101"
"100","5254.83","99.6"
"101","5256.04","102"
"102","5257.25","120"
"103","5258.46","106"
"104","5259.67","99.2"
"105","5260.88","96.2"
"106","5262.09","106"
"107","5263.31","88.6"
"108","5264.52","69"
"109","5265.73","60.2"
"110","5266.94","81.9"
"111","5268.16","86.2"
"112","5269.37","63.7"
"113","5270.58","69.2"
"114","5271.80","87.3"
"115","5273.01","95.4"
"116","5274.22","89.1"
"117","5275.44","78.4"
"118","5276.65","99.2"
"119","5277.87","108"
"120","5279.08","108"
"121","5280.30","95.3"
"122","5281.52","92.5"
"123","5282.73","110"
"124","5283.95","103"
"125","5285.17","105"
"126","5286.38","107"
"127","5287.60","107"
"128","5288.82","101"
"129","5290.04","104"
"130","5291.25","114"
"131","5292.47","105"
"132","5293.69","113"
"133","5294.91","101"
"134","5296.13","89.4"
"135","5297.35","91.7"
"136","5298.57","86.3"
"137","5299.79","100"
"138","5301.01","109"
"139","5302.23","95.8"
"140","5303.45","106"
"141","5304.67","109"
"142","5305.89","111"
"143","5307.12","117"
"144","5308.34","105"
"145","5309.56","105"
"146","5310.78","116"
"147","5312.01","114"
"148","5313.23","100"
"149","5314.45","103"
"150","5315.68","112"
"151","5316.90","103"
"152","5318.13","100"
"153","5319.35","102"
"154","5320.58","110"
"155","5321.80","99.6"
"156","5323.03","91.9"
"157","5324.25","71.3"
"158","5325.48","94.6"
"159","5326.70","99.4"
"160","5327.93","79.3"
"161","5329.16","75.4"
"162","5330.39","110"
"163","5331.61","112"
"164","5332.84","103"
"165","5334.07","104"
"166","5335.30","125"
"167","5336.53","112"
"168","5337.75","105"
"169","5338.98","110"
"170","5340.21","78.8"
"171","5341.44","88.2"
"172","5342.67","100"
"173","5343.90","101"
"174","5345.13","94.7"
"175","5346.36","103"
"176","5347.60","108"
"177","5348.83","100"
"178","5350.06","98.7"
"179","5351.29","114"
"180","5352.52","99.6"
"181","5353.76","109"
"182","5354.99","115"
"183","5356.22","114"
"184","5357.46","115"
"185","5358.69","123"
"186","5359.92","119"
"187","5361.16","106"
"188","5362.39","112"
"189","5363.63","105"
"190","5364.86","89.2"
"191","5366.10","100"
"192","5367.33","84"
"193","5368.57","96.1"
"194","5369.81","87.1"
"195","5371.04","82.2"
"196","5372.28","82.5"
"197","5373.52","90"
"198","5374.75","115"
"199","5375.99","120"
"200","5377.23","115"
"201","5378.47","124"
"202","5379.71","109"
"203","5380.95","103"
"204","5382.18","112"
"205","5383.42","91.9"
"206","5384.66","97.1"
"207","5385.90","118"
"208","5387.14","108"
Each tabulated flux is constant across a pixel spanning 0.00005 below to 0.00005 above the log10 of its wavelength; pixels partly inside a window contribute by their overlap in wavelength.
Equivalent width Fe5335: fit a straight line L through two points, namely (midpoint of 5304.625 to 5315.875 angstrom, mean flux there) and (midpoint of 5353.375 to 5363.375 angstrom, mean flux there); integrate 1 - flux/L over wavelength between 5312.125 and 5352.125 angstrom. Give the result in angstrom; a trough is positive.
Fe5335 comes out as 3.9 angstrom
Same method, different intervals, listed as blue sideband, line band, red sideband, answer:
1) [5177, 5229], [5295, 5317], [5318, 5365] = -1.4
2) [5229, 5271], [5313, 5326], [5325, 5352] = 0.2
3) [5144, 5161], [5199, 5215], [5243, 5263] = 1.7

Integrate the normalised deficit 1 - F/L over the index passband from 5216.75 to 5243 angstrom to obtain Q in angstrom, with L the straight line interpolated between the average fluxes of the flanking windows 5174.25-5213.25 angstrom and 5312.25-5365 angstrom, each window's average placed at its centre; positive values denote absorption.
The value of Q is -4.8 angstrom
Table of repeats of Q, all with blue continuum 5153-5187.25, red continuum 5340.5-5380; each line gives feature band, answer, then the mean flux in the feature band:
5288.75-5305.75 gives -1.8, 102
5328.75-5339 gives -0.8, 107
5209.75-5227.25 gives -3.8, 95.7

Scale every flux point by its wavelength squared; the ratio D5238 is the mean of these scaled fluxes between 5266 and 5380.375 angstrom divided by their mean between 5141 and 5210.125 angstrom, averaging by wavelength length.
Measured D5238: 1.4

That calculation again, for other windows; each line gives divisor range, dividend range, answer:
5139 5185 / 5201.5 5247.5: 1.33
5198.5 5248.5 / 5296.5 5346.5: 1.09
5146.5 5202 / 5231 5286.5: 1.33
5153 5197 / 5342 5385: 1.52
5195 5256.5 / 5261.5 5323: 1.05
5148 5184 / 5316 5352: 1.48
